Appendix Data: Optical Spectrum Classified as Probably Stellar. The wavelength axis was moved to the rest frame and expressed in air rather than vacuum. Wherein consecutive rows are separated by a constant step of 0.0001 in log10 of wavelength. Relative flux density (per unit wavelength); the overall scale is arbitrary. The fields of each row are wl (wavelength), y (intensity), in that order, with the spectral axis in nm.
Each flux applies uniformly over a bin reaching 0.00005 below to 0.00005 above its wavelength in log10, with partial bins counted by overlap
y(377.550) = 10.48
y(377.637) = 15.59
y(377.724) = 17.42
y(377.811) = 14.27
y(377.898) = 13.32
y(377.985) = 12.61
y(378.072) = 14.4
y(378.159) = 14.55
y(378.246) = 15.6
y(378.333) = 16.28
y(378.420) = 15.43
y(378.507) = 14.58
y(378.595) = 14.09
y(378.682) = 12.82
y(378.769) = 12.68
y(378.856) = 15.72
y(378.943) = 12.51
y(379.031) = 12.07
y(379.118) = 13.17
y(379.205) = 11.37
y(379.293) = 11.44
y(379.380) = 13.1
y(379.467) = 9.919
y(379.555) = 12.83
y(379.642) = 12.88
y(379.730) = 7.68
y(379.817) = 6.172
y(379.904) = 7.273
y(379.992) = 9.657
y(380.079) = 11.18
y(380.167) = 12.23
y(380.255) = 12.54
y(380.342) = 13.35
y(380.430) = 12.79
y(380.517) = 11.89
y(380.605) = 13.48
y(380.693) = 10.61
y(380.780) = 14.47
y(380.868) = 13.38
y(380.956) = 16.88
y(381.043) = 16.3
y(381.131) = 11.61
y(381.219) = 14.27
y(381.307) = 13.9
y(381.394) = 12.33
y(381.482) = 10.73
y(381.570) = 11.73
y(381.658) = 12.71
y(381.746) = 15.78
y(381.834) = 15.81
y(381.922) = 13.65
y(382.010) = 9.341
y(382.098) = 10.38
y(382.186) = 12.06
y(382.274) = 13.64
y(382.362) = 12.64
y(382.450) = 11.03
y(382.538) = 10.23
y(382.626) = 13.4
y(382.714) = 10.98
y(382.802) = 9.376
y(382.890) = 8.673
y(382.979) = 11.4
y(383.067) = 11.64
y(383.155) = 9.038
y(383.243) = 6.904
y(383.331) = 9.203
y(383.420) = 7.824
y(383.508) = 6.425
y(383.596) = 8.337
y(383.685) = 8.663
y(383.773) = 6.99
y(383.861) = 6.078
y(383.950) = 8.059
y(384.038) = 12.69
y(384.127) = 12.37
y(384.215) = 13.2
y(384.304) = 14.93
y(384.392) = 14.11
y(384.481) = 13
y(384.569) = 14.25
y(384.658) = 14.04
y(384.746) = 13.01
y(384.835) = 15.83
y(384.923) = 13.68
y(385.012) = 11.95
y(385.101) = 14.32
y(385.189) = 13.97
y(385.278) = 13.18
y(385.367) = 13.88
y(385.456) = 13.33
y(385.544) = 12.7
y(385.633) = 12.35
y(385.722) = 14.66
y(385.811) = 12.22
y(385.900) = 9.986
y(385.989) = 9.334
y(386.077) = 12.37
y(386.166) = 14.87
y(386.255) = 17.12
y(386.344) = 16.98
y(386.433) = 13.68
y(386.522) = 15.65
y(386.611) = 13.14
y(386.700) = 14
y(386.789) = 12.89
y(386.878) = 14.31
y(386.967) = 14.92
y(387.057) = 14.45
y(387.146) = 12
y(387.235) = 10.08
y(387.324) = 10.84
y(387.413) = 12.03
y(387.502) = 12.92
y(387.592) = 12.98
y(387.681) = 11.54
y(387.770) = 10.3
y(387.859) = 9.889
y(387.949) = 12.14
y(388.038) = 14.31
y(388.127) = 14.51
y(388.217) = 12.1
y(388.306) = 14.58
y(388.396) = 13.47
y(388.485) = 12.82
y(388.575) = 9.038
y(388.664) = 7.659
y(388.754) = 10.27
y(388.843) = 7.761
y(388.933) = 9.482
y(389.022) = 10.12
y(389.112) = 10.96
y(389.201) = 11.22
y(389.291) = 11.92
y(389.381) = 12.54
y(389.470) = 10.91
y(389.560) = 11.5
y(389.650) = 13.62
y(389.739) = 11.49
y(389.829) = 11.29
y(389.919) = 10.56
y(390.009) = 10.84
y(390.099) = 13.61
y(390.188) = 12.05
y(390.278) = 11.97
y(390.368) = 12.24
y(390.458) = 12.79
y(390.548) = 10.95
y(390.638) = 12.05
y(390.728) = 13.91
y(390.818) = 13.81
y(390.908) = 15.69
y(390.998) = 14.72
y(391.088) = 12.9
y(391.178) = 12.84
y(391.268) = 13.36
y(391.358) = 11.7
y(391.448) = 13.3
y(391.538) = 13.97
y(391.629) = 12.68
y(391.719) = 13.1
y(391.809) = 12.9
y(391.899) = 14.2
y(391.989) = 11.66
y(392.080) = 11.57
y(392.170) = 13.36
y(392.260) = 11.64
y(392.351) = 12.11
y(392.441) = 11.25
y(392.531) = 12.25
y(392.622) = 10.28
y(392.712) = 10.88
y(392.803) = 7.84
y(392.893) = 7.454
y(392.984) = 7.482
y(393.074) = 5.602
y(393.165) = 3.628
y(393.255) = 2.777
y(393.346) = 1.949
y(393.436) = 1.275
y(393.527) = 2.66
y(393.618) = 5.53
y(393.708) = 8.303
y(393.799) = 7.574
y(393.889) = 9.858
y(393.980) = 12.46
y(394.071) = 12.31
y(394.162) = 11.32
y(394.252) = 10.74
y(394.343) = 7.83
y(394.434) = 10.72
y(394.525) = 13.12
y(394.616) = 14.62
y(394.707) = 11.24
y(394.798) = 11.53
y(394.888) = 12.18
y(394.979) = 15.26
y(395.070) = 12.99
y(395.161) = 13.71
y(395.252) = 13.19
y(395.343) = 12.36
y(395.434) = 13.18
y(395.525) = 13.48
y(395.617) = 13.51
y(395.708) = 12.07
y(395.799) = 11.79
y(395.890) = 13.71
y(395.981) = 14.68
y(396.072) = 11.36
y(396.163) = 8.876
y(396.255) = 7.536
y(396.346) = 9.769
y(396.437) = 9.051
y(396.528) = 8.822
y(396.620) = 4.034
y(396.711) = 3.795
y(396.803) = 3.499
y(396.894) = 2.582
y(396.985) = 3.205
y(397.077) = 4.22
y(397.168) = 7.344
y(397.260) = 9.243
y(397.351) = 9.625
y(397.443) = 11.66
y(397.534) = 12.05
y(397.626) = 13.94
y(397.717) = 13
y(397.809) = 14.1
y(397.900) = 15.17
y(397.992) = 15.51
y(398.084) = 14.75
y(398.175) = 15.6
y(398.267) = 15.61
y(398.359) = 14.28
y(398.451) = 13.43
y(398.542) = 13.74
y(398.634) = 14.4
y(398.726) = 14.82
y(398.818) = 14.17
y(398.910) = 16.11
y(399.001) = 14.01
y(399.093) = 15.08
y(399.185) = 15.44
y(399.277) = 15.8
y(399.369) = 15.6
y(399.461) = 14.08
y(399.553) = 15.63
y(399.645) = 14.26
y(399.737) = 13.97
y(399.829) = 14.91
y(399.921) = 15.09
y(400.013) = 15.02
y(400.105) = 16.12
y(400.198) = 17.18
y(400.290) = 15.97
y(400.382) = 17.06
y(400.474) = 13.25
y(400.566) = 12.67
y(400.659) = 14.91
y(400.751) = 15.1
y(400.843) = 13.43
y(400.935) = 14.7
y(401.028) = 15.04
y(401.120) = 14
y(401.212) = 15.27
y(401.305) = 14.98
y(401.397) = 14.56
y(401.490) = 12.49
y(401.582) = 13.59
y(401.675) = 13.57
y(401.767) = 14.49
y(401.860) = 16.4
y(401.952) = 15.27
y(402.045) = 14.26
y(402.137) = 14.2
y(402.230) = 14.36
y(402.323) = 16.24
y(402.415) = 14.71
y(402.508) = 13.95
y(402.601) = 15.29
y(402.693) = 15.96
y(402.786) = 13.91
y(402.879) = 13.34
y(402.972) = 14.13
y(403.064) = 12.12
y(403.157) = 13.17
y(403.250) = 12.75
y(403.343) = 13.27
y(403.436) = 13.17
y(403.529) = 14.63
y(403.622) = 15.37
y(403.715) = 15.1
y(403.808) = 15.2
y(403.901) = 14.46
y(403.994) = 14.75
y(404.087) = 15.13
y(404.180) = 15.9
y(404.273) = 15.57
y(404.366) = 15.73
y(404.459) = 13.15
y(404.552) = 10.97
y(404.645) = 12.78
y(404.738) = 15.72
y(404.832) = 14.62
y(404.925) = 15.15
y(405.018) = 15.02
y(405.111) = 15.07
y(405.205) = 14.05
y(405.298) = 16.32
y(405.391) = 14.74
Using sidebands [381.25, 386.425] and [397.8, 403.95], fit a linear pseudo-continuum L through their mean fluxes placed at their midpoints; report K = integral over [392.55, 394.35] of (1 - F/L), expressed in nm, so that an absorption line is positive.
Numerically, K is 0.81 nm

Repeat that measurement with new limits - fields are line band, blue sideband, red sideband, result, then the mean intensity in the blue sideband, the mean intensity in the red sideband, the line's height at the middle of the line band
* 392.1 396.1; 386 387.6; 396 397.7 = -0.40 nm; 13.5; 8.01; 9.52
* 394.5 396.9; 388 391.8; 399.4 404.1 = 0.43 nm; 12.2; 14.6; 13.3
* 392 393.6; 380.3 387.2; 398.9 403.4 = 0.66 nm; 12.4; 14.6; 13.5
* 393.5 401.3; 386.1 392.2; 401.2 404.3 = 0.81 nm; 12.5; 14.4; 13.7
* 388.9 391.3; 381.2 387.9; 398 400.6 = 0.18 nm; 12.1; 15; 13.2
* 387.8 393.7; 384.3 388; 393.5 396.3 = 0.64 nm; 13.2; 11.3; 12.2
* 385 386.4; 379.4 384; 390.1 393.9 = -0.32 nm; 11.2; 10.5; 10.9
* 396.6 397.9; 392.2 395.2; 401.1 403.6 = 0.36 nm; 9.42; 14.2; 11.4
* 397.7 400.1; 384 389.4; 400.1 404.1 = -0.11 nm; 12.7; 14.5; 14.1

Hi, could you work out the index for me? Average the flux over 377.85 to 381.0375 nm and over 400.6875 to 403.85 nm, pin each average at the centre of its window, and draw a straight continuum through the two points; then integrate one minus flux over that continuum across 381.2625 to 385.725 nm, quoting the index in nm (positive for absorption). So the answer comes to 0.42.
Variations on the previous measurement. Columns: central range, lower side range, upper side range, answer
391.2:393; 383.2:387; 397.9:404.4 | 0.220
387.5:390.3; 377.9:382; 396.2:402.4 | 0.297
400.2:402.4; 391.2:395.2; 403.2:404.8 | -0.222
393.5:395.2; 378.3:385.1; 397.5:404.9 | 0.353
